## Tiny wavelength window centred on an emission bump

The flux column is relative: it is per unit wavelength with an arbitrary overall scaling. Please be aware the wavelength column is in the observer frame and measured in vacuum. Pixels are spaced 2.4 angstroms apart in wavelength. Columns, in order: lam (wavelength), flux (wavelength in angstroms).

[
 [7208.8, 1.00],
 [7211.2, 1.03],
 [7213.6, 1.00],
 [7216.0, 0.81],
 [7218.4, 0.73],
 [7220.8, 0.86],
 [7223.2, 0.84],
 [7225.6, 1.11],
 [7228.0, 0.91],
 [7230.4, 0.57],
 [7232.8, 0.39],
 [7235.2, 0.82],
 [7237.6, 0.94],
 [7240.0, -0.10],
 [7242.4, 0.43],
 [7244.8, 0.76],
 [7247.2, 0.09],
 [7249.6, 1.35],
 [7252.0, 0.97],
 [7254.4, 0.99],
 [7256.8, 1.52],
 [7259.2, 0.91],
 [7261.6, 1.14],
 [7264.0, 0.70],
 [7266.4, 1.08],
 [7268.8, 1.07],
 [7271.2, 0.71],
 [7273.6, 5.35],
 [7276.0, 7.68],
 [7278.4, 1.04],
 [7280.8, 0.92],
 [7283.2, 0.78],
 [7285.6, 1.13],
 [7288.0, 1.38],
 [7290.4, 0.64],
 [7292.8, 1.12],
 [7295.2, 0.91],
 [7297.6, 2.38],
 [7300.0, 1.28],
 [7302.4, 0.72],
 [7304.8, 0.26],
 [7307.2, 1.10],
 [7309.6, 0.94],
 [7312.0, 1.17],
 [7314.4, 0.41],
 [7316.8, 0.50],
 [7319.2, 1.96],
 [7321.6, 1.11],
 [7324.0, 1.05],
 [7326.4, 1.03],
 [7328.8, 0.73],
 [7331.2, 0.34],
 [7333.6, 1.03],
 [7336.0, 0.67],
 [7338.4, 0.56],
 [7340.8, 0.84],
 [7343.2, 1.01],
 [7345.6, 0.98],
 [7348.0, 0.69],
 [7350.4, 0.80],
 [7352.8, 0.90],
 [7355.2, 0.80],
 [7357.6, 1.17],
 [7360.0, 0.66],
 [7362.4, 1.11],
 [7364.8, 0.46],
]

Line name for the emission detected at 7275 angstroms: H-alpha 6563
